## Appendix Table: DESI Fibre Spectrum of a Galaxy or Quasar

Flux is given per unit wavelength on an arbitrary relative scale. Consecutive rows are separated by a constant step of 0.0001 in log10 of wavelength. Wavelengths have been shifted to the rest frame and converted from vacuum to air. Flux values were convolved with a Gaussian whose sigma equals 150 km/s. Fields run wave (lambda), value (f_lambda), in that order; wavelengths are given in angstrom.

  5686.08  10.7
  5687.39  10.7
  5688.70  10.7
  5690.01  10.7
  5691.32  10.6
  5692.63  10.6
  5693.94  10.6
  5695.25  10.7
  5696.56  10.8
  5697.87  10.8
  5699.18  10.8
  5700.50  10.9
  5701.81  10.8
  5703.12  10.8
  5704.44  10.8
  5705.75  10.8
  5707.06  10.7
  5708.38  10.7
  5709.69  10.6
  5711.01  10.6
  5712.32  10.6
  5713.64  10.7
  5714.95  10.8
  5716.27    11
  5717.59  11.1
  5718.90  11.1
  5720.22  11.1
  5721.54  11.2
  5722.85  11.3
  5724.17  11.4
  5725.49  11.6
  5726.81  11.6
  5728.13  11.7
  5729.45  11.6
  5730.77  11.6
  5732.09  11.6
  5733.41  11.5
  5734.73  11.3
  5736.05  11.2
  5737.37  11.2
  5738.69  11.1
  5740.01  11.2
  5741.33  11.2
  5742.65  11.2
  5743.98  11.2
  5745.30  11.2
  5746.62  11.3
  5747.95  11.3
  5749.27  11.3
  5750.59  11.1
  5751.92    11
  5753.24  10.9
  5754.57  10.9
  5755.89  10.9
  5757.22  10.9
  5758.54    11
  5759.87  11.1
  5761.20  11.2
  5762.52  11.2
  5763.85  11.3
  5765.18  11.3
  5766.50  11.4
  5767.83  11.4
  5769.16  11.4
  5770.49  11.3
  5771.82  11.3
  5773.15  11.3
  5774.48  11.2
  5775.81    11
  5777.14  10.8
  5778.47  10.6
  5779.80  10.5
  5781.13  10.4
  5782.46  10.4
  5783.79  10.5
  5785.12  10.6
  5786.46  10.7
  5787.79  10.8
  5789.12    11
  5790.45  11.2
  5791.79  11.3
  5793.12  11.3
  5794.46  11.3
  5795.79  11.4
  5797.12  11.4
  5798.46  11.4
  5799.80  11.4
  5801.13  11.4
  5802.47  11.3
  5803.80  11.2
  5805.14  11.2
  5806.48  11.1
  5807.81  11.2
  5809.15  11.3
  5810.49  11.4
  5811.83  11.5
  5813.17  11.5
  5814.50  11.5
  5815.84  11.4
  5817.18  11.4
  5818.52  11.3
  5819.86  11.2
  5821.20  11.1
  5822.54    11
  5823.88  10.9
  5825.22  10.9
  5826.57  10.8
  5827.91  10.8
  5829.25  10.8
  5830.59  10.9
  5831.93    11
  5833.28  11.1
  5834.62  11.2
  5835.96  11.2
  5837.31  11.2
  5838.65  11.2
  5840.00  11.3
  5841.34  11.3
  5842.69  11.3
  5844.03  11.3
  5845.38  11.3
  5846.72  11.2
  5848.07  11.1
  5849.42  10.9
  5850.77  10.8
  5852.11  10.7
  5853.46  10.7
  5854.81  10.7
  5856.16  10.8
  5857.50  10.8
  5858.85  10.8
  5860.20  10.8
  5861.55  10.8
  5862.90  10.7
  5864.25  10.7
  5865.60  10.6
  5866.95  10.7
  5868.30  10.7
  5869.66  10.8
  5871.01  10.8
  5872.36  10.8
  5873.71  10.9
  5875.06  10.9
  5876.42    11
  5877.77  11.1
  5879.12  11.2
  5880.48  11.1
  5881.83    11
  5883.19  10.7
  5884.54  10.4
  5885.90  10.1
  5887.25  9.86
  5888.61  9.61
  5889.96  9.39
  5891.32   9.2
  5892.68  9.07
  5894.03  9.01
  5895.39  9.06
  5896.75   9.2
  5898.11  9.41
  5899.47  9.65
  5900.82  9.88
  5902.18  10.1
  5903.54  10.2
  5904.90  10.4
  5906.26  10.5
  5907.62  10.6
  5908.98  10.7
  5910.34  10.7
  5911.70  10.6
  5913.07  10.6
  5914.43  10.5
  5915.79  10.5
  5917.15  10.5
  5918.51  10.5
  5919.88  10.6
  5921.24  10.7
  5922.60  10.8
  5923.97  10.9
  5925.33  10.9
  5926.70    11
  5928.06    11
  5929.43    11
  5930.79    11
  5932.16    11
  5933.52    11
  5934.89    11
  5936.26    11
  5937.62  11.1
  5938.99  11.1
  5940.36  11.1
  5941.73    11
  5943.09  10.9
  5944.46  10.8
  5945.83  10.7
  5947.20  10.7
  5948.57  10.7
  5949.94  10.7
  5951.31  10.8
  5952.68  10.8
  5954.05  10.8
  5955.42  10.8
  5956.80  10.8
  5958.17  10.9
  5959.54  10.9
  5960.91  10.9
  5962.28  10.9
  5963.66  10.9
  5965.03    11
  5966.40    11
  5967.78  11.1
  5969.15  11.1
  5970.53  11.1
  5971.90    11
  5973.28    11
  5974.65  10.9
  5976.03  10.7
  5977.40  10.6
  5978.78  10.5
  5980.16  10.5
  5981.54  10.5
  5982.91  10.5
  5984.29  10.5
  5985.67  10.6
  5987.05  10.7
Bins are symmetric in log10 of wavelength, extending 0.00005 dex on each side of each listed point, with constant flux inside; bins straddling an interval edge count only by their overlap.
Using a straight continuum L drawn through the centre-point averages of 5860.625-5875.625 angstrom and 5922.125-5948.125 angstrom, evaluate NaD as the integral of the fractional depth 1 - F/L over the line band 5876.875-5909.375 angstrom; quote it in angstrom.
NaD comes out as 2.31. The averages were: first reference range 10.8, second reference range 10.9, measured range 10.1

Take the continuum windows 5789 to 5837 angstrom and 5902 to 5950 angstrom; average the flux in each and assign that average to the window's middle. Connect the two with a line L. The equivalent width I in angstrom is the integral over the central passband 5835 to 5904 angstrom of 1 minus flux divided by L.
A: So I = 2.72 angstrom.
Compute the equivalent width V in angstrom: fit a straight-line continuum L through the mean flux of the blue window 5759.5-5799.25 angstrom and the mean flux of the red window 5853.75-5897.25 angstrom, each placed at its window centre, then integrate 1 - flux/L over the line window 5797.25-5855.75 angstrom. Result -2.2 angstrom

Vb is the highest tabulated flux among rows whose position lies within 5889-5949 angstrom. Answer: 11.1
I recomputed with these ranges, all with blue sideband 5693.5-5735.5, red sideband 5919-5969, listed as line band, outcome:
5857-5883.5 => 0.2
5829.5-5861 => -0.2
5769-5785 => 0.2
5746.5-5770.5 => -0.3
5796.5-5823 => -0.8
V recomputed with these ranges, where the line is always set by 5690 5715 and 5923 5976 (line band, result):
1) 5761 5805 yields -1.3 angstrom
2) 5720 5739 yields -1.2 angstrom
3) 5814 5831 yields -0.4 angstrom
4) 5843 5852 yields -0.2 angstrom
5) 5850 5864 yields 0.1 angstrom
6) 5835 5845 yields -0.4 angstrom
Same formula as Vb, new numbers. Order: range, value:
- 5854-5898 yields 11.2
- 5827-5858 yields 11.3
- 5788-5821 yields 11.5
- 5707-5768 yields 11.7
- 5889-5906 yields 10.4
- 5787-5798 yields 11.4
